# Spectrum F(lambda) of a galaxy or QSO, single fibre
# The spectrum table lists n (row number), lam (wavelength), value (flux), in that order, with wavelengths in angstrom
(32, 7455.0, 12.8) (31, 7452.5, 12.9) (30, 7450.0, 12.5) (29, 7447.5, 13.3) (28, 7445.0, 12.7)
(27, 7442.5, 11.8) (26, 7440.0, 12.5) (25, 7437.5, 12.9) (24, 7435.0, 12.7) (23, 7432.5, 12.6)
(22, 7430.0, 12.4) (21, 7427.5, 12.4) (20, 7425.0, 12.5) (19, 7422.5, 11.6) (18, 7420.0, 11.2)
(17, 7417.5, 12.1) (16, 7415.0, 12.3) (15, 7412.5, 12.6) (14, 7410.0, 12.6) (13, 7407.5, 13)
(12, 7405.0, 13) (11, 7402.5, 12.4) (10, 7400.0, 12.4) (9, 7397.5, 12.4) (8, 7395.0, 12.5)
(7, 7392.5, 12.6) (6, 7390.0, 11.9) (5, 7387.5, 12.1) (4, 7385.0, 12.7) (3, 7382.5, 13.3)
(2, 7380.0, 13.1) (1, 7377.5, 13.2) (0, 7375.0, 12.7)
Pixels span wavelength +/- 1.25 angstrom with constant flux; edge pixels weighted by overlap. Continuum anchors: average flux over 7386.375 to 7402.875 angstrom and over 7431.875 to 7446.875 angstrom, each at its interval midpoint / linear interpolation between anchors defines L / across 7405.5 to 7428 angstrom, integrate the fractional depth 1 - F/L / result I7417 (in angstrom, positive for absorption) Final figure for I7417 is 0.3 angstrom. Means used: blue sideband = 12.3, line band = 12.3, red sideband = 12.6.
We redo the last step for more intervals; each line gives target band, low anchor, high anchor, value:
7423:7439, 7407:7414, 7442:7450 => 0.17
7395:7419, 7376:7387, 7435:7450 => 0.62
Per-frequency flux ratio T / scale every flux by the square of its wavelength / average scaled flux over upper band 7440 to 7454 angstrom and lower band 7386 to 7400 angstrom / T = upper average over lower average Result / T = 1.04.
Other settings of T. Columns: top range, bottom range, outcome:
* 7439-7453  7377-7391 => 1.01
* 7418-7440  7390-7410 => 0.99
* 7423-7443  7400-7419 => 1.00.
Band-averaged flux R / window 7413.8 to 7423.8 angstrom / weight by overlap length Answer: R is 11.8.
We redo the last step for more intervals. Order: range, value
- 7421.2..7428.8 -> 12.2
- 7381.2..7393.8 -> 12.5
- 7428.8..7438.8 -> 12.7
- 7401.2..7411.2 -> 12.7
